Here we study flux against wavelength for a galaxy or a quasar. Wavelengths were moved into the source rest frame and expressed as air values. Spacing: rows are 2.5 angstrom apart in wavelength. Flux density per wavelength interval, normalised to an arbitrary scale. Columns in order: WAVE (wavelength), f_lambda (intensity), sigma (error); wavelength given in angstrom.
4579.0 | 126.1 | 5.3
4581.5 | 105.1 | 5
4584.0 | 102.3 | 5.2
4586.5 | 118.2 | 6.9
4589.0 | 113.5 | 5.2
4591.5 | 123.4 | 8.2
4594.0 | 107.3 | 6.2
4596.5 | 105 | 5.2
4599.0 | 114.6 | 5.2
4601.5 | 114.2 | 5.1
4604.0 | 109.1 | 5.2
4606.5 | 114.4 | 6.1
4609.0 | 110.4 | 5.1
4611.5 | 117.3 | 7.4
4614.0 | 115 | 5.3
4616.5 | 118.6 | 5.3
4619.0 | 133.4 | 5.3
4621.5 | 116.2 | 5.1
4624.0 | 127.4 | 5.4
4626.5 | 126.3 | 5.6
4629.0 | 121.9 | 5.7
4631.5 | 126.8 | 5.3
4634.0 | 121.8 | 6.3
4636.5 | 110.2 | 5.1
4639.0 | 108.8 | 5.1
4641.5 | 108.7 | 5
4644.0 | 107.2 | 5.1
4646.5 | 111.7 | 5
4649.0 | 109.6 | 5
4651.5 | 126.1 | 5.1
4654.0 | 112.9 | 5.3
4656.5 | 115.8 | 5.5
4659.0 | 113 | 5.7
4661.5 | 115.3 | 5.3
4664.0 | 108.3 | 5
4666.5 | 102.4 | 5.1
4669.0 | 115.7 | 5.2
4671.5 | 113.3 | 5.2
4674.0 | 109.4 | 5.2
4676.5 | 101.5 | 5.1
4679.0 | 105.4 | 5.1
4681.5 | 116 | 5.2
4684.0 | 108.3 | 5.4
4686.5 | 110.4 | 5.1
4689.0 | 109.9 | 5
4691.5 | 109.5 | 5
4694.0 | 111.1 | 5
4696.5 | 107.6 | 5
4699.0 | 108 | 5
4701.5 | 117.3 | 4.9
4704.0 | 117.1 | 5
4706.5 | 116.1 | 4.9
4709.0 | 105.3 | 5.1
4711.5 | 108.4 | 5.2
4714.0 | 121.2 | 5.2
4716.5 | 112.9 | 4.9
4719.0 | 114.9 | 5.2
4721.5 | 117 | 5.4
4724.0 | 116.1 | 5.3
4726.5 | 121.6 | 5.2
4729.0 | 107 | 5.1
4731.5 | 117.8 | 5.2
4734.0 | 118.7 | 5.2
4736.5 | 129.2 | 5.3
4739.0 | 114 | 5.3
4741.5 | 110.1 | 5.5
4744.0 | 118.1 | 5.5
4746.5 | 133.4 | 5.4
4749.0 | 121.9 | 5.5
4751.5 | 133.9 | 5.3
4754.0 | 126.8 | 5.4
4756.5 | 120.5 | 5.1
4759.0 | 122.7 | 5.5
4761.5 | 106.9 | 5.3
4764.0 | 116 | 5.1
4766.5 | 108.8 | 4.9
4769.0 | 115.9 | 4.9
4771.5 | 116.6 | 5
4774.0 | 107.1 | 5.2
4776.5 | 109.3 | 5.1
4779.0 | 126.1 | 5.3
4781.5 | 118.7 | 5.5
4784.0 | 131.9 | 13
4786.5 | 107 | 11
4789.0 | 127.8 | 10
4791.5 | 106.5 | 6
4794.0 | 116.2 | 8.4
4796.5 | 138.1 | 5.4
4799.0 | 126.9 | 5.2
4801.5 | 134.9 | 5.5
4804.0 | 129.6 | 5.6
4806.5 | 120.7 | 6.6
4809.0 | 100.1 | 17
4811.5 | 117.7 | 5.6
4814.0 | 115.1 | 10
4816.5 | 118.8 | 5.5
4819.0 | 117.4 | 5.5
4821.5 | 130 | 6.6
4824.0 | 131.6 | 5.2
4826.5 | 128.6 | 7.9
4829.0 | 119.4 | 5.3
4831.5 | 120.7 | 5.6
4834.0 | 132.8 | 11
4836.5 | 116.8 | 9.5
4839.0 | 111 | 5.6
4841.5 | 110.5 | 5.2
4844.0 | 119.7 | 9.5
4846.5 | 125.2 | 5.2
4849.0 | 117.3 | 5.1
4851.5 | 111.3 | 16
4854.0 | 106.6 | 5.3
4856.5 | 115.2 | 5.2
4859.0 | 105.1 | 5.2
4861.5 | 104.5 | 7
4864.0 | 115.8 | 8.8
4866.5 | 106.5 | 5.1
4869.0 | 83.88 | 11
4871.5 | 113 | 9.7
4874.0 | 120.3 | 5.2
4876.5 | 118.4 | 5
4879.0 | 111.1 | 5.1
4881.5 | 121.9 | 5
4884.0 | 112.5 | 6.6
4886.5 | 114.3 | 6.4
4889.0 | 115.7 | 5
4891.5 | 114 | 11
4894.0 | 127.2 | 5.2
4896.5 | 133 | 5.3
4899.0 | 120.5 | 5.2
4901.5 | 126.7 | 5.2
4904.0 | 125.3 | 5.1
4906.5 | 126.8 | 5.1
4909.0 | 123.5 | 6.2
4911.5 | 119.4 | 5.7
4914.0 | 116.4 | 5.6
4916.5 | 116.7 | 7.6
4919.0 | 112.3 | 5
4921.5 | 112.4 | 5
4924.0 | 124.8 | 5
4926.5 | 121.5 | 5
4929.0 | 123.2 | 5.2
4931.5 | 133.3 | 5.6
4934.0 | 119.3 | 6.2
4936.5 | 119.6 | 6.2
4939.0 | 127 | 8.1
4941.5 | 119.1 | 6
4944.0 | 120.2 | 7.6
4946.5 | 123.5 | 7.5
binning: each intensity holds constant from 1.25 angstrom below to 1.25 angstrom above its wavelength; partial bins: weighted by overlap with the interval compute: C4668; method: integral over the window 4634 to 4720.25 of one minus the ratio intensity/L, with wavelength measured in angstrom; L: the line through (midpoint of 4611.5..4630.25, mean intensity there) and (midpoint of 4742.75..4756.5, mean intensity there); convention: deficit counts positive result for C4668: 8.6 angstrom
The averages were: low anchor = 122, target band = 112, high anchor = 126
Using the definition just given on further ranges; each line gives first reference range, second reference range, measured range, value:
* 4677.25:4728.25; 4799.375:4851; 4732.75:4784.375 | -1.3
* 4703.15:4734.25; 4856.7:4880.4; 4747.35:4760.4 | -1.4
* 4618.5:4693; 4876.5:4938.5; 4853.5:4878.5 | 2.2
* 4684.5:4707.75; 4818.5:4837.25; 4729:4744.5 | -0.2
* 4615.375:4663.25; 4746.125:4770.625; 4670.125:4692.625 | 1.7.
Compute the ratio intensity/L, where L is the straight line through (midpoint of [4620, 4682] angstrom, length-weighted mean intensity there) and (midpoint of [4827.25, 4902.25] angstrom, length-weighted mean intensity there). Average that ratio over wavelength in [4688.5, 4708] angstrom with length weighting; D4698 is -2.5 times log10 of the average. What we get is 0.02 mag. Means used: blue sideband 114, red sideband 116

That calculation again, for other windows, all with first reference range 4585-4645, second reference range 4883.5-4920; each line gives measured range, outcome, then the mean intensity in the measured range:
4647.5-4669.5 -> 0.035 mag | 113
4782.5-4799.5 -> -0.027 mag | 122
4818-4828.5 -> -0.064 mag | 127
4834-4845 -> 0.029 mag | 116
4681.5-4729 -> 0.044 mag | 113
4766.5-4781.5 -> 0.035 mag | 115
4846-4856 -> 0.050 mag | 114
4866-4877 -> 0.116 mag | 108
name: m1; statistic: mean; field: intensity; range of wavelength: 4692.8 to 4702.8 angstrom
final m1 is 111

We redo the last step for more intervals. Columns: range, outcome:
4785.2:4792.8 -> 114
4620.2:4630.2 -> 123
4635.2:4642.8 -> 109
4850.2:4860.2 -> 110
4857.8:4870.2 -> 103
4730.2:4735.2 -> 118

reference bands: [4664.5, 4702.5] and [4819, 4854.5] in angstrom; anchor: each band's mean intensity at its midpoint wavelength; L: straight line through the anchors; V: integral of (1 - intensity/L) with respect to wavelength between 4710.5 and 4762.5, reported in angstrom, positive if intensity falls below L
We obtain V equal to -2.52 angstrom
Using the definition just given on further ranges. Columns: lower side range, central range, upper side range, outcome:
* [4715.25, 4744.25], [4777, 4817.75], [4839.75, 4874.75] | -2.62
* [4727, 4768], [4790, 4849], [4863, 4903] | -1.86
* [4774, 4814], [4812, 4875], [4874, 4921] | 2.12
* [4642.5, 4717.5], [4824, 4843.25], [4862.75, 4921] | -0.86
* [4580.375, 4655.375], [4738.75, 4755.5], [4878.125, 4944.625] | -0.77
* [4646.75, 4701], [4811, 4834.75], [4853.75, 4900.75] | -2.10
